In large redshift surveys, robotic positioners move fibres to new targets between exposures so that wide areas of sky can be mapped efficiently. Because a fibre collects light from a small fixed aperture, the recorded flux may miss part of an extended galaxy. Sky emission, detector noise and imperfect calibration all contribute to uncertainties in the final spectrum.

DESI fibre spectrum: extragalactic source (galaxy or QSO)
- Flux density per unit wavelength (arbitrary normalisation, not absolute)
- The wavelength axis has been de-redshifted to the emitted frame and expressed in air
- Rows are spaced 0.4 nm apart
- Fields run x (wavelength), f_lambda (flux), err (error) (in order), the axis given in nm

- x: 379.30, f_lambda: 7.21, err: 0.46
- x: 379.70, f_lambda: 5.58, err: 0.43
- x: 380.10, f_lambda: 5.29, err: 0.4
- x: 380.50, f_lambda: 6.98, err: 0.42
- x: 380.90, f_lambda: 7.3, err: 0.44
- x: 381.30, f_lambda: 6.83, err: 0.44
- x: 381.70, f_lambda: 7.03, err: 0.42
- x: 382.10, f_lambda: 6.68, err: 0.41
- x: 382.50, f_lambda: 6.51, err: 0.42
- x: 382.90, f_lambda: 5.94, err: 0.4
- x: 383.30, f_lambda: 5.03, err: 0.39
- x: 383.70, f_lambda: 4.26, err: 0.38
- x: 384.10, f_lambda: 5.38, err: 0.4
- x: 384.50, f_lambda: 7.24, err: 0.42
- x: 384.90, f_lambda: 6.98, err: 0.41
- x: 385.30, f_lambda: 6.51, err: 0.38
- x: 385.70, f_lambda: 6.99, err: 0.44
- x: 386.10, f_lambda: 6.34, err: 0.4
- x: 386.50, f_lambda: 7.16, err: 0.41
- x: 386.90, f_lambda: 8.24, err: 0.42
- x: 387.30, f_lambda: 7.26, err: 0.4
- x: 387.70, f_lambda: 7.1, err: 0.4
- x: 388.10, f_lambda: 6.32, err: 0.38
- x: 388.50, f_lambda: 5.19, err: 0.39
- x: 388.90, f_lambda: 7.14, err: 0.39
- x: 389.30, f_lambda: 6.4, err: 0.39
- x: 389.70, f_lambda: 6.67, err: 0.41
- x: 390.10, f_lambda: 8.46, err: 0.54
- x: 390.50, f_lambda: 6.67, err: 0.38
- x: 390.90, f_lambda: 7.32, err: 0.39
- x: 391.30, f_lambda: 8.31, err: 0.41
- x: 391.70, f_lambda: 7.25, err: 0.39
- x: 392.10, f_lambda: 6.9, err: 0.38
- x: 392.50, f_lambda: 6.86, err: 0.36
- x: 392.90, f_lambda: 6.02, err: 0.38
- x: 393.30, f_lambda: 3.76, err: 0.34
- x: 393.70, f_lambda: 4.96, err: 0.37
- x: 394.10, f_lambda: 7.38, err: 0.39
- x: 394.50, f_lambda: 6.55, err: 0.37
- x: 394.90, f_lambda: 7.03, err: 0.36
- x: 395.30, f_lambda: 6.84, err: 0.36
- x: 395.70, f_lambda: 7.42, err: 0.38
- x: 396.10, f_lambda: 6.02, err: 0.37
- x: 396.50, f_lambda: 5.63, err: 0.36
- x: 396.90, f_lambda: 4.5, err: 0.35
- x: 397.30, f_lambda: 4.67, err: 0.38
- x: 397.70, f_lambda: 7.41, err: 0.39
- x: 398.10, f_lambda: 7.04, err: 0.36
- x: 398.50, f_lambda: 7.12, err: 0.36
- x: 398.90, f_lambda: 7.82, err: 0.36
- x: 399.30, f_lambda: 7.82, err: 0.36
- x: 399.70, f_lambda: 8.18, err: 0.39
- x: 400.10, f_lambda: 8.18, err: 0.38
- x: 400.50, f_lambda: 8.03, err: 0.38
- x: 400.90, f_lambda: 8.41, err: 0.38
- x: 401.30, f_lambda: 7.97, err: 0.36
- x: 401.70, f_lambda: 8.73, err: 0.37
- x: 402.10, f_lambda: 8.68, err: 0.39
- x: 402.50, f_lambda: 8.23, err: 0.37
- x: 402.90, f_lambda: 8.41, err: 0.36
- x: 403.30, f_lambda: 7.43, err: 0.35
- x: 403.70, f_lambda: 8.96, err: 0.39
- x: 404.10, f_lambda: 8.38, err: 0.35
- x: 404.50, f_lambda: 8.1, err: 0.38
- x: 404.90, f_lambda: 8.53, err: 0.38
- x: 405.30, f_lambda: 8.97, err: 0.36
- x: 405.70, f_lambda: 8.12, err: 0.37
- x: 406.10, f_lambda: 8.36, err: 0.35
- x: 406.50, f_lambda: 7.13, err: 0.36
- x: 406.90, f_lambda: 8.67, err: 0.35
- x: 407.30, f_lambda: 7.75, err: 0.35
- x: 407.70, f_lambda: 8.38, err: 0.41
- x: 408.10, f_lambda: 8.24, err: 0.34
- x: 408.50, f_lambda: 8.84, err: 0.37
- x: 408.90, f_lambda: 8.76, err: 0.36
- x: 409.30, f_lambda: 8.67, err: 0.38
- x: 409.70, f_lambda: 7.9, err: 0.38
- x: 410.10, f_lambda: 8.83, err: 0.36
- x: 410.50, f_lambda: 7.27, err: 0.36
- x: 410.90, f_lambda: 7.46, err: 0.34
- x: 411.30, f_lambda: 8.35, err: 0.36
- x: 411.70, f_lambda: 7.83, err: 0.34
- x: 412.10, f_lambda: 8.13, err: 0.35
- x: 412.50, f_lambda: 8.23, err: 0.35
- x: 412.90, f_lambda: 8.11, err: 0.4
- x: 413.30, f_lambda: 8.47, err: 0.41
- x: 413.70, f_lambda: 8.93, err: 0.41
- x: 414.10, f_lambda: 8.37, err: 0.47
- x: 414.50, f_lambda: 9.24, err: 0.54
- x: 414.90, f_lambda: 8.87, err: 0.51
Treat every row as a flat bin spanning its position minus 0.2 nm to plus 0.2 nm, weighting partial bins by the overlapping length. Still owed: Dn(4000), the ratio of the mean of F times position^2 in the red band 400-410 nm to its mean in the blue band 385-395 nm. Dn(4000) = 1.33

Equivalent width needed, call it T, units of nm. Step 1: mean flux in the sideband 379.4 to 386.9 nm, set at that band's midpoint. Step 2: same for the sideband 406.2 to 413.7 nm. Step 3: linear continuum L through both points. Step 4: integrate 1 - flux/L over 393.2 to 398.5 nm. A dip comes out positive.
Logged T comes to 0.78 nm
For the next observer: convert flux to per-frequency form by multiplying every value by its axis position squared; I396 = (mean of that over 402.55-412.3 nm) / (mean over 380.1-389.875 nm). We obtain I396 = 1.4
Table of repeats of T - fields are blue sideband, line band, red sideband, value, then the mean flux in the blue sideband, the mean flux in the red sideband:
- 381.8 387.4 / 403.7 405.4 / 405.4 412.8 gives -0.14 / 6.46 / 8.17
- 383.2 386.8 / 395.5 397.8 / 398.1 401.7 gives 0.51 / 6.3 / 7.94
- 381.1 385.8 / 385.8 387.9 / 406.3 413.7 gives -0.22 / 6.27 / 8.19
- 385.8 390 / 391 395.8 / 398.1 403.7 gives 0.49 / 6.83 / 8.07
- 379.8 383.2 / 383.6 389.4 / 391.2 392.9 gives 0.16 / 6.5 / 7.12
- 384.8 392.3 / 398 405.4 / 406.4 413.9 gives -0.39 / 7.01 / 8.22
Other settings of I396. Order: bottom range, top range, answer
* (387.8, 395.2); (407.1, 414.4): 1.37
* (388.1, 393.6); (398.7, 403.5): 1.29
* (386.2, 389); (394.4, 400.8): 1.06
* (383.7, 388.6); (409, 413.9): 1.40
